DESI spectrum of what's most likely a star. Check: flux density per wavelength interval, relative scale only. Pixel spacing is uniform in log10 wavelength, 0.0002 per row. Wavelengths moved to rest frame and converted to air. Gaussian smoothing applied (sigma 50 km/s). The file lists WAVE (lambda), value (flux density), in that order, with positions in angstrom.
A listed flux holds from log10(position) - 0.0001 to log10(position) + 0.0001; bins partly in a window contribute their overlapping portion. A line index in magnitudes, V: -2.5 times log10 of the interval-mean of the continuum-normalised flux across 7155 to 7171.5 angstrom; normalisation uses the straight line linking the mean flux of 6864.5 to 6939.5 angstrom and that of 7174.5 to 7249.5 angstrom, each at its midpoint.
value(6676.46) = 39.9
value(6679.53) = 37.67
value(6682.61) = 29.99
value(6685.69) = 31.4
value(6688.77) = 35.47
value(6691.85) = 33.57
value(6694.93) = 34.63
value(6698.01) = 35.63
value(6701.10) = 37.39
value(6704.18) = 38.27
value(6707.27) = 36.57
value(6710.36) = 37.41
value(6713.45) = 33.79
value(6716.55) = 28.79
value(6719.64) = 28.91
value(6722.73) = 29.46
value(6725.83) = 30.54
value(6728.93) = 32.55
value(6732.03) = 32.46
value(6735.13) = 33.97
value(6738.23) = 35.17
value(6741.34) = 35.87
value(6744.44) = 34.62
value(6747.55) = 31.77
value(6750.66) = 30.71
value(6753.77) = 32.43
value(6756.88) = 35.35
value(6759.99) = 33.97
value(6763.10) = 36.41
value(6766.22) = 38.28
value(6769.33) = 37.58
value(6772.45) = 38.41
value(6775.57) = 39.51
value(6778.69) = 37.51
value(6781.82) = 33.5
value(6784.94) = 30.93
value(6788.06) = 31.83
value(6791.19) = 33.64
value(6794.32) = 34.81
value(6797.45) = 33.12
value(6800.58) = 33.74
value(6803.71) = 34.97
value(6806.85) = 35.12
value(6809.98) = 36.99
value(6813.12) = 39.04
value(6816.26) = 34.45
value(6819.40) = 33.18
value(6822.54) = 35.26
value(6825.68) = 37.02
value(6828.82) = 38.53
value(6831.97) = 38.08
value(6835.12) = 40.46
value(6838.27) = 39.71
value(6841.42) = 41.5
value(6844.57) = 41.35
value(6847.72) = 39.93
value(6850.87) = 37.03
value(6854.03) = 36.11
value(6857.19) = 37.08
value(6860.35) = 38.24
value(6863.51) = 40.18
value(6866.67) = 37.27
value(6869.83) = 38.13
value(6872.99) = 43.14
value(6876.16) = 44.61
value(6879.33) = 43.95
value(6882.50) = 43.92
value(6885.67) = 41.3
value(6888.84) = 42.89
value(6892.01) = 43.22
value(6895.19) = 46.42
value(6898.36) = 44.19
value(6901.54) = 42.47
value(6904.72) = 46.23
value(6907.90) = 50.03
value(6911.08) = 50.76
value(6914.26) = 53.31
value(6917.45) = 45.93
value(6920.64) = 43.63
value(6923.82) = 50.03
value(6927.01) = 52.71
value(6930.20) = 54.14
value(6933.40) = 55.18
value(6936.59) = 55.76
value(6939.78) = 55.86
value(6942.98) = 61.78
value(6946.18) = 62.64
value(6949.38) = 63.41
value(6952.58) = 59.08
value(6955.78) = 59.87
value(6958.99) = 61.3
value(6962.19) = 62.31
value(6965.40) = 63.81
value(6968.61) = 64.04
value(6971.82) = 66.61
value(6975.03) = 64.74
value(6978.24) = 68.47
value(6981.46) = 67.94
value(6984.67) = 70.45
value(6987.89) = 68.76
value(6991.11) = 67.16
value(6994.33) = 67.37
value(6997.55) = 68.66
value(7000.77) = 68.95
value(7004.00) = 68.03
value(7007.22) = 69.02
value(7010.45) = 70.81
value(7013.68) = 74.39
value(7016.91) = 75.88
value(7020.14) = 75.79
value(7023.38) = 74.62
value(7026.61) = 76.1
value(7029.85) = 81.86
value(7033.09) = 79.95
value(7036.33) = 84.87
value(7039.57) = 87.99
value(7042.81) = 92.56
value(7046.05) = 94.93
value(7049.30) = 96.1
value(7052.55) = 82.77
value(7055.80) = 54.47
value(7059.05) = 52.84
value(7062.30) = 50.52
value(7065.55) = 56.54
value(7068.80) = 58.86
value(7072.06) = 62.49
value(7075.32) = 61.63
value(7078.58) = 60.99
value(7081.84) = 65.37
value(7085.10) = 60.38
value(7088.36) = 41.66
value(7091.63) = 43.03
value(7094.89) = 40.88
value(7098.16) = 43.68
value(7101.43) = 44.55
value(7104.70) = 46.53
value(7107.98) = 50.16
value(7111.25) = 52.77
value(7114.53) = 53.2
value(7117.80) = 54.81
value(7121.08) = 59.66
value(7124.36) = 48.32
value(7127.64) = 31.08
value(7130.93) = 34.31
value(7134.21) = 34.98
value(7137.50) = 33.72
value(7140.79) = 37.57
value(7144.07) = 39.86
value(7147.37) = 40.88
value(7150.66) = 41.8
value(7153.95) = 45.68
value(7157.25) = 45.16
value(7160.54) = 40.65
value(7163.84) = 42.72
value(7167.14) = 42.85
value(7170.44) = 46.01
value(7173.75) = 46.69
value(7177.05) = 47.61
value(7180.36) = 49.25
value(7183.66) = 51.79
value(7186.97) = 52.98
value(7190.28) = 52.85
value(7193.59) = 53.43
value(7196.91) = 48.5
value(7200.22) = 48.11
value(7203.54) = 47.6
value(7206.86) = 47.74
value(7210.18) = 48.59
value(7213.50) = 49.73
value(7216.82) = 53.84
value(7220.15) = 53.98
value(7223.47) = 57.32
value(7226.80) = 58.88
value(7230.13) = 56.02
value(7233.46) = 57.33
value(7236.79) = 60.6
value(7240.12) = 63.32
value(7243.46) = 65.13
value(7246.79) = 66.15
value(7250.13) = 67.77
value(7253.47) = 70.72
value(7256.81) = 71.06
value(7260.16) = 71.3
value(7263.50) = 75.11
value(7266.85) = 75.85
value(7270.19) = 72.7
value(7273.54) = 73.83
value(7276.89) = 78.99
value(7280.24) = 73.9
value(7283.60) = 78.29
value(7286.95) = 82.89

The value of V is 0.22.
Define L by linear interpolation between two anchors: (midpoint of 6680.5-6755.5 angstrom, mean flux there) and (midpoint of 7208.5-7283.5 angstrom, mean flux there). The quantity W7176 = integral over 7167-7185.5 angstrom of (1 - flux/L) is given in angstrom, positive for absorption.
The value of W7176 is 4.0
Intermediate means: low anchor 33.4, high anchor 64.9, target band 47.8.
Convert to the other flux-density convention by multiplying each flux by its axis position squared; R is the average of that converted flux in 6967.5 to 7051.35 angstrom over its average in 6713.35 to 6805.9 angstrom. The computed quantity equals 2.4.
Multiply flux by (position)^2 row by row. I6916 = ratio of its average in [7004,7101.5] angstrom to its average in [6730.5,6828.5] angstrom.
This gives 2.1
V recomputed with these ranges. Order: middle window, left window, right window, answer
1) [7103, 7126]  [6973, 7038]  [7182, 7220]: 0.154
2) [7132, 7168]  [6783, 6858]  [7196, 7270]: 0.343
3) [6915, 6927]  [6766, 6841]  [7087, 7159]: -0.223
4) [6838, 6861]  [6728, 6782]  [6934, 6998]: 0.227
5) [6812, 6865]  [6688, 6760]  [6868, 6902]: 0.064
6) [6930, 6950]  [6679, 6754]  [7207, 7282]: -0.246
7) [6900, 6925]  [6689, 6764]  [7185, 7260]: -0.126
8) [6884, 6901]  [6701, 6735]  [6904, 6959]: 0.163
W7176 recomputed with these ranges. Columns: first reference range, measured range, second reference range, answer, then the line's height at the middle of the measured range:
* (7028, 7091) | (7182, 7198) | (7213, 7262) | 2.97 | 63.9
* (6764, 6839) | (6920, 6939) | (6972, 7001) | 1.85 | 58.1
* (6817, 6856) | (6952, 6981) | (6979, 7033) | 0.13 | 63.9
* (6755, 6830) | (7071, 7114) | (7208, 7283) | 2.39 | 54.9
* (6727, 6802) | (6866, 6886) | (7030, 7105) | 1.52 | 45.4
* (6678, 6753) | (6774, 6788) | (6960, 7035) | 2.36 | 42.1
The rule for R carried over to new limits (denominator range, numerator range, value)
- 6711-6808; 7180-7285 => 2.07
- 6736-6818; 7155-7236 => 1.61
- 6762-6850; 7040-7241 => 1.58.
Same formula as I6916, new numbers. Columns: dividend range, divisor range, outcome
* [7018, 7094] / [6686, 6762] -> 2.26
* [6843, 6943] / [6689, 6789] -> 1.38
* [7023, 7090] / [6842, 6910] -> 1.76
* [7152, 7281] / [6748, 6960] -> 1.49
